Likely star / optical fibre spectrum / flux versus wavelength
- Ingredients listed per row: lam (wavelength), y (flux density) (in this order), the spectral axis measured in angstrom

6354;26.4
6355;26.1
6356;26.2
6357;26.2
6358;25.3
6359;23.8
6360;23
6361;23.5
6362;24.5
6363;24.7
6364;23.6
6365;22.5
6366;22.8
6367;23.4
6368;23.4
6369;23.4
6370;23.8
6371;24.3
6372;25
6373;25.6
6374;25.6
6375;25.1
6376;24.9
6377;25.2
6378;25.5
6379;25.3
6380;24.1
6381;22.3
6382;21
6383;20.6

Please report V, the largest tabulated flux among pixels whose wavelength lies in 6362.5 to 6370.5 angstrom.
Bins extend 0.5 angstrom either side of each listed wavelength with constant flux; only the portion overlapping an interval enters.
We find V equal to 24.7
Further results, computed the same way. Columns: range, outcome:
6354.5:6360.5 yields 26.2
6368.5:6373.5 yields 25.6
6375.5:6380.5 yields 25.5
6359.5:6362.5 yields 24.5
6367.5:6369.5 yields 23.4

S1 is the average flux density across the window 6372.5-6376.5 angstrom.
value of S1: 25.3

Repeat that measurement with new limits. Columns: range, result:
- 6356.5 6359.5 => 25.1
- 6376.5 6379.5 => 25.3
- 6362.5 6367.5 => 23.4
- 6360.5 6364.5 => 24.1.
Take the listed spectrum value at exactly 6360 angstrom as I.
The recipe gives 23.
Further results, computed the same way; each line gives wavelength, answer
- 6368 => 23.4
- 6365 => 22.5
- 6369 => 23.4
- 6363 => 24.7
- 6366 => 22.8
